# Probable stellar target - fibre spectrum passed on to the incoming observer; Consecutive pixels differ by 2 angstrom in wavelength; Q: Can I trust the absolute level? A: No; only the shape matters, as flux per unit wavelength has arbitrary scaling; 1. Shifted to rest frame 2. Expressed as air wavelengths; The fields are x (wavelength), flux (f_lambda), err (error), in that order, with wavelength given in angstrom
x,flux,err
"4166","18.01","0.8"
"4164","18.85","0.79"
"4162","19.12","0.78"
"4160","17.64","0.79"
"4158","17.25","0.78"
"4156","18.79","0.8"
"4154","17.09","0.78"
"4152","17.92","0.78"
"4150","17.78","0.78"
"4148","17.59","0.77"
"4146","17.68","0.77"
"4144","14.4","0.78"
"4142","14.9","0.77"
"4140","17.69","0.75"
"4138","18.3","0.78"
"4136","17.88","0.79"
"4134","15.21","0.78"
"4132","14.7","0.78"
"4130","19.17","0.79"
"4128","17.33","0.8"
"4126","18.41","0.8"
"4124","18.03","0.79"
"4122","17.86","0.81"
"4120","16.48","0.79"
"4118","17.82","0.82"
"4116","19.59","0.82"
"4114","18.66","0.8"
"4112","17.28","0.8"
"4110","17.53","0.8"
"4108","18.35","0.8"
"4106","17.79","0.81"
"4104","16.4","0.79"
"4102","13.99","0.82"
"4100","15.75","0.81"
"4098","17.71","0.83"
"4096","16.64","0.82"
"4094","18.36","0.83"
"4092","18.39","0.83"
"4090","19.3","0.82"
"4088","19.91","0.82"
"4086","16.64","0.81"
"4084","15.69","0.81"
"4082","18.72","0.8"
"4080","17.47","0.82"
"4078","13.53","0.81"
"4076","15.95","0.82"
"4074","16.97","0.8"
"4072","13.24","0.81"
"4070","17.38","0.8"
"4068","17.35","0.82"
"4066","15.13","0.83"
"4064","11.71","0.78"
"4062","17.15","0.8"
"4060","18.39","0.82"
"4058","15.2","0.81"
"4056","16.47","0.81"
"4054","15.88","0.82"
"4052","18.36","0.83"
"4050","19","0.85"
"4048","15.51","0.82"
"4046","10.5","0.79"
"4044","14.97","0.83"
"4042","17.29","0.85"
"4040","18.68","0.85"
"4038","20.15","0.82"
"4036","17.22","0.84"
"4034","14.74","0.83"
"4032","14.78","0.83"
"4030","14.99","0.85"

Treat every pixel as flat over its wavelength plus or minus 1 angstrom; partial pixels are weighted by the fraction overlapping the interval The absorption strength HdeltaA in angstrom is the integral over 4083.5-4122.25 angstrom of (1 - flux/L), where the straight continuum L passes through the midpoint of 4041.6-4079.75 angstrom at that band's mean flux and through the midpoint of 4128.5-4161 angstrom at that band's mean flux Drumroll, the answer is -2.5 angstrom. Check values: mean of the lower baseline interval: 15.8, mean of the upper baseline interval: 17.1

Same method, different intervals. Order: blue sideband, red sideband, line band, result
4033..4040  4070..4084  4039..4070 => 1.36 angstrom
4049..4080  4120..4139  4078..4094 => -1.15 angstrom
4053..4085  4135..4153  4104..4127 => -1.67 angstrom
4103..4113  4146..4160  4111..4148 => 0.59 angstrom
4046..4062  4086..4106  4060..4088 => 1.34 angstrom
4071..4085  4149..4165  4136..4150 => 0.61 angstrom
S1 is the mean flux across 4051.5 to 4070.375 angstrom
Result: 16.2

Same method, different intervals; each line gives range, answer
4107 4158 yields 17.5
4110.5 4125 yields 17.9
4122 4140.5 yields 17.4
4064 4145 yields 17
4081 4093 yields 18.1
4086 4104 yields 17.4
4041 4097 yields 16.5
